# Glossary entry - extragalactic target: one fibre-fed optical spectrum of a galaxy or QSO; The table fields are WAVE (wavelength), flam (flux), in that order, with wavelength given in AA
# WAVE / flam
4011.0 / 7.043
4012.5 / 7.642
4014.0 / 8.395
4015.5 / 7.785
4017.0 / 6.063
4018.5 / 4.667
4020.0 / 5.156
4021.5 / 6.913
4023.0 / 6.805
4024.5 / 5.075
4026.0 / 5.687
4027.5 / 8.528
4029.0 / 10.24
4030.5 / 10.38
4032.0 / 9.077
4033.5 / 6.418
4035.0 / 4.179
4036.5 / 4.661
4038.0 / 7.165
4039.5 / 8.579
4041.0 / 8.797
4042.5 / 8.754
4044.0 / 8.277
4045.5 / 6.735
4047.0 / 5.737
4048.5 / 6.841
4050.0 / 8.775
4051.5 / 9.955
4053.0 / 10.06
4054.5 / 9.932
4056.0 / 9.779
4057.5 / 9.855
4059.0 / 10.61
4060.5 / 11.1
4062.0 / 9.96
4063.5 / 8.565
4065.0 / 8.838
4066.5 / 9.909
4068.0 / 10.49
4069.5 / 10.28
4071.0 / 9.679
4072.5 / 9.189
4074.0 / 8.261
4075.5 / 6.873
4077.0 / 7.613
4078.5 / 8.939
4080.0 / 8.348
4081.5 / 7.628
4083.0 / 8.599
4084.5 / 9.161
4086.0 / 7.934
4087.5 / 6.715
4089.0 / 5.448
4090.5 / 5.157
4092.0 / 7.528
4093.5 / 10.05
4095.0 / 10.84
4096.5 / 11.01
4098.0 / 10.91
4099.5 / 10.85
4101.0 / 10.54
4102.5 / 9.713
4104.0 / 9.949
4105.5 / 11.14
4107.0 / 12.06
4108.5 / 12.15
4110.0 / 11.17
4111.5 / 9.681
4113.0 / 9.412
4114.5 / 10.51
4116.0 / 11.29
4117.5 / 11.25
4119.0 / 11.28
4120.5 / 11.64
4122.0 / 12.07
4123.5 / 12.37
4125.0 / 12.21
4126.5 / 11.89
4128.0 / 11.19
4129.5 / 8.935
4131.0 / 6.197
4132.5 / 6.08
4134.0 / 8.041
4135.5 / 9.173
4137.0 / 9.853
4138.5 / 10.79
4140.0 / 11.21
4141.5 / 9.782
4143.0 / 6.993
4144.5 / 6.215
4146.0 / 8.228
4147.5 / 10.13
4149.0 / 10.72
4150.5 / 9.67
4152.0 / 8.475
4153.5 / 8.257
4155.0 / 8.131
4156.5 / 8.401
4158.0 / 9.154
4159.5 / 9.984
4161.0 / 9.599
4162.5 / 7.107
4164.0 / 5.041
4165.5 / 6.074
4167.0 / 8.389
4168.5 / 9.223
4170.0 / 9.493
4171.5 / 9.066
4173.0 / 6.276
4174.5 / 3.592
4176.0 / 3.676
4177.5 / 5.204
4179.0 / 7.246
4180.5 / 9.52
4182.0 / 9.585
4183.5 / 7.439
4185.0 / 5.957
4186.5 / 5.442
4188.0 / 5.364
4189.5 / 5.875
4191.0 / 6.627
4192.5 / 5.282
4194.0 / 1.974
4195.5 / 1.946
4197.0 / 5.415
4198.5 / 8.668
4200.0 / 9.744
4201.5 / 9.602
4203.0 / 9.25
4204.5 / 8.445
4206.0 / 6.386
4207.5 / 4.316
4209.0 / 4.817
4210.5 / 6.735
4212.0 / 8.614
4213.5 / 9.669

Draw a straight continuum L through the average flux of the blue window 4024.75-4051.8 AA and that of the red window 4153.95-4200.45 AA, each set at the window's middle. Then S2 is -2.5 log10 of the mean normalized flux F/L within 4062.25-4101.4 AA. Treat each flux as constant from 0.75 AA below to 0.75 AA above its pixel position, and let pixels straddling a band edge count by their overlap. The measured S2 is -0.19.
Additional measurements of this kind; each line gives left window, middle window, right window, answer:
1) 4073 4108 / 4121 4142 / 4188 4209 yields -0.25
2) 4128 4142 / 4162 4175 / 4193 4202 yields 0.04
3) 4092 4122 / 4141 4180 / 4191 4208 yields 0.06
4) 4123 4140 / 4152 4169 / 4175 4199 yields -0.05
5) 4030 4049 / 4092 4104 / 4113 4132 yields -0.06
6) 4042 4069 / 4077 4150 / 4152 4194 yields -0.18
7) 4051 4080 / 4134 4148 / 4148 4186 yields -0.11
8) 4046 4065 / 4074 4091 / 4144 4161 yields 0.21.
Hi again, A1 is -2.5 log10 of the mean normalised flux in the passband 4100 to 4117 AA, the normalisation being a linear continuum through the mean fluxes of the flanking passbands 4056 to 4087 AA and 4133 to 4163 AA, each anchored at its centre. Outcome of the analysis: -0.18 mag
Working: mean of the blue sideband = 9.09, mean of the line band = 10.7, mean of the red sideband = 8.99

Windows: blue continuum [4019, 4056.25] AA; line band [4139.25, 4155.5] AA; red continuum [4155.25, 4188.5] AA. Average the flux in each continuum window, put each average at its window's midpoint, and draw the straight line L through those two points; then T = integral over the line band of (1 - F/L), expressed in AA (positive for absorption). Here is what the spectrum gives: -3.3 AA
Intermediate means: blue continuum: 7.65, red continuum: 7.34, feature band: 8.9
